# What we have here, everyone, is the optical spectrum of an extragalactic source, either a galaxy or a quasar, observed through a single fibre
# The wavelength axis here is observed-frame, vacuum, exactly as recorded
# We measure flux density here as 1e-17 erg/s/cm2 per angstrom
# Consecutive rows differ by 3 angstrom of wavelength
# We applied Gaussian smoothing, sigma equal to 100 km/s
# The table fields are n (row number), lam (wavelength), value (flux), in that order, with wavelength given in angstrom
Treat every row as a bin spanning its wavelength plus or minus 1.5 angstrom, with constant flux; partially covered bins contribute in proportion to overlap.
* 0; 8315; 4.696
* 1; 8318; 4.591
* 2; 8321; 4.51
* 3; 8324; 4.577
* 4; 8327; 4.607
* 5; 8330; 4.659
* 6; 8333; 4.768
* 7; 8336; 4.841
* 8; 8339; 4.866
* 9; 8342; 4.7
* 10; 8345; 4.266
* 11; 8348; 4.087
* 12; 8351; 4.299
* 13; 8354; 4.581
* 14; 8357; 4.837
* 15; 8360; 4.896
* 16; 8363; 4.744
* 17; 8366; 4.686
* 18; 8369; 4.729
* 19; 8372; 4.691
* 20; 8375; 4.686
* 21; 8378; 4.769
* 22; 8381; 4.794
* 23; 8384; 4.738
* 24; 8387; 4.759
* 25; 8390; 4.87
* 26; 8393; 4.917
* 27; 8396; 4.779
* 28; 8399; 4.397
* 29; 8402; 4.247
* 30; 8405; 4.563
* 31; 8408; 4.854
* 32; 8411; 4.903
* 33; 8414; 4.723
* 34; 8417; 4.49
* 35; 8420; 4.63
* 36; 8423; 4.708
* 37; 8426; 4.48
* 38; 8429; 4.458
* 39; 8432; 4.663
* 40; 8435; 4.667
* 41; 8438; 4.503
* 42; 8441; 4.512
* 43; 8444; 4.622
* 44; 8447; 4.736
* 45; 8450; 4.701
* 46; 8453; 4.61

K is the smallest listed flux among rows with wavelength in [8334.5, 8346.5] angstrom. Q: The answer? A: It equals 4.266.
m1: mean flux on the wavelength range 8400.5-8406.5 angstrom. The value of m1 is 4.41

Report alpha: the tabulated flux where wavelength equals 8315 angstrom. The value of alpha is 4.696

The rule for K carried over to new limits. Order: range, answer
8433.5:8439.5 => 4.503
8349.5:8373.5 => 4.299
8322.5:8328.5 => 4.577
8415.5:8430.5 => 4.458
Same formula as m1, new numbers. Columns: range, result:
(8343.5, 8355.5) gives 4.31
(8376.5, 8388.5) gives 4.76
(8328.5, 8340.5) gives 4.78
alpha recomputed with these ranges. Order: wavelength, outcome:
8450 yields 4.701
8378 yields 4.769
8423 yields 4.708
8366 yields 4.686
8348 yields 4.087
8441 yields 4.512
